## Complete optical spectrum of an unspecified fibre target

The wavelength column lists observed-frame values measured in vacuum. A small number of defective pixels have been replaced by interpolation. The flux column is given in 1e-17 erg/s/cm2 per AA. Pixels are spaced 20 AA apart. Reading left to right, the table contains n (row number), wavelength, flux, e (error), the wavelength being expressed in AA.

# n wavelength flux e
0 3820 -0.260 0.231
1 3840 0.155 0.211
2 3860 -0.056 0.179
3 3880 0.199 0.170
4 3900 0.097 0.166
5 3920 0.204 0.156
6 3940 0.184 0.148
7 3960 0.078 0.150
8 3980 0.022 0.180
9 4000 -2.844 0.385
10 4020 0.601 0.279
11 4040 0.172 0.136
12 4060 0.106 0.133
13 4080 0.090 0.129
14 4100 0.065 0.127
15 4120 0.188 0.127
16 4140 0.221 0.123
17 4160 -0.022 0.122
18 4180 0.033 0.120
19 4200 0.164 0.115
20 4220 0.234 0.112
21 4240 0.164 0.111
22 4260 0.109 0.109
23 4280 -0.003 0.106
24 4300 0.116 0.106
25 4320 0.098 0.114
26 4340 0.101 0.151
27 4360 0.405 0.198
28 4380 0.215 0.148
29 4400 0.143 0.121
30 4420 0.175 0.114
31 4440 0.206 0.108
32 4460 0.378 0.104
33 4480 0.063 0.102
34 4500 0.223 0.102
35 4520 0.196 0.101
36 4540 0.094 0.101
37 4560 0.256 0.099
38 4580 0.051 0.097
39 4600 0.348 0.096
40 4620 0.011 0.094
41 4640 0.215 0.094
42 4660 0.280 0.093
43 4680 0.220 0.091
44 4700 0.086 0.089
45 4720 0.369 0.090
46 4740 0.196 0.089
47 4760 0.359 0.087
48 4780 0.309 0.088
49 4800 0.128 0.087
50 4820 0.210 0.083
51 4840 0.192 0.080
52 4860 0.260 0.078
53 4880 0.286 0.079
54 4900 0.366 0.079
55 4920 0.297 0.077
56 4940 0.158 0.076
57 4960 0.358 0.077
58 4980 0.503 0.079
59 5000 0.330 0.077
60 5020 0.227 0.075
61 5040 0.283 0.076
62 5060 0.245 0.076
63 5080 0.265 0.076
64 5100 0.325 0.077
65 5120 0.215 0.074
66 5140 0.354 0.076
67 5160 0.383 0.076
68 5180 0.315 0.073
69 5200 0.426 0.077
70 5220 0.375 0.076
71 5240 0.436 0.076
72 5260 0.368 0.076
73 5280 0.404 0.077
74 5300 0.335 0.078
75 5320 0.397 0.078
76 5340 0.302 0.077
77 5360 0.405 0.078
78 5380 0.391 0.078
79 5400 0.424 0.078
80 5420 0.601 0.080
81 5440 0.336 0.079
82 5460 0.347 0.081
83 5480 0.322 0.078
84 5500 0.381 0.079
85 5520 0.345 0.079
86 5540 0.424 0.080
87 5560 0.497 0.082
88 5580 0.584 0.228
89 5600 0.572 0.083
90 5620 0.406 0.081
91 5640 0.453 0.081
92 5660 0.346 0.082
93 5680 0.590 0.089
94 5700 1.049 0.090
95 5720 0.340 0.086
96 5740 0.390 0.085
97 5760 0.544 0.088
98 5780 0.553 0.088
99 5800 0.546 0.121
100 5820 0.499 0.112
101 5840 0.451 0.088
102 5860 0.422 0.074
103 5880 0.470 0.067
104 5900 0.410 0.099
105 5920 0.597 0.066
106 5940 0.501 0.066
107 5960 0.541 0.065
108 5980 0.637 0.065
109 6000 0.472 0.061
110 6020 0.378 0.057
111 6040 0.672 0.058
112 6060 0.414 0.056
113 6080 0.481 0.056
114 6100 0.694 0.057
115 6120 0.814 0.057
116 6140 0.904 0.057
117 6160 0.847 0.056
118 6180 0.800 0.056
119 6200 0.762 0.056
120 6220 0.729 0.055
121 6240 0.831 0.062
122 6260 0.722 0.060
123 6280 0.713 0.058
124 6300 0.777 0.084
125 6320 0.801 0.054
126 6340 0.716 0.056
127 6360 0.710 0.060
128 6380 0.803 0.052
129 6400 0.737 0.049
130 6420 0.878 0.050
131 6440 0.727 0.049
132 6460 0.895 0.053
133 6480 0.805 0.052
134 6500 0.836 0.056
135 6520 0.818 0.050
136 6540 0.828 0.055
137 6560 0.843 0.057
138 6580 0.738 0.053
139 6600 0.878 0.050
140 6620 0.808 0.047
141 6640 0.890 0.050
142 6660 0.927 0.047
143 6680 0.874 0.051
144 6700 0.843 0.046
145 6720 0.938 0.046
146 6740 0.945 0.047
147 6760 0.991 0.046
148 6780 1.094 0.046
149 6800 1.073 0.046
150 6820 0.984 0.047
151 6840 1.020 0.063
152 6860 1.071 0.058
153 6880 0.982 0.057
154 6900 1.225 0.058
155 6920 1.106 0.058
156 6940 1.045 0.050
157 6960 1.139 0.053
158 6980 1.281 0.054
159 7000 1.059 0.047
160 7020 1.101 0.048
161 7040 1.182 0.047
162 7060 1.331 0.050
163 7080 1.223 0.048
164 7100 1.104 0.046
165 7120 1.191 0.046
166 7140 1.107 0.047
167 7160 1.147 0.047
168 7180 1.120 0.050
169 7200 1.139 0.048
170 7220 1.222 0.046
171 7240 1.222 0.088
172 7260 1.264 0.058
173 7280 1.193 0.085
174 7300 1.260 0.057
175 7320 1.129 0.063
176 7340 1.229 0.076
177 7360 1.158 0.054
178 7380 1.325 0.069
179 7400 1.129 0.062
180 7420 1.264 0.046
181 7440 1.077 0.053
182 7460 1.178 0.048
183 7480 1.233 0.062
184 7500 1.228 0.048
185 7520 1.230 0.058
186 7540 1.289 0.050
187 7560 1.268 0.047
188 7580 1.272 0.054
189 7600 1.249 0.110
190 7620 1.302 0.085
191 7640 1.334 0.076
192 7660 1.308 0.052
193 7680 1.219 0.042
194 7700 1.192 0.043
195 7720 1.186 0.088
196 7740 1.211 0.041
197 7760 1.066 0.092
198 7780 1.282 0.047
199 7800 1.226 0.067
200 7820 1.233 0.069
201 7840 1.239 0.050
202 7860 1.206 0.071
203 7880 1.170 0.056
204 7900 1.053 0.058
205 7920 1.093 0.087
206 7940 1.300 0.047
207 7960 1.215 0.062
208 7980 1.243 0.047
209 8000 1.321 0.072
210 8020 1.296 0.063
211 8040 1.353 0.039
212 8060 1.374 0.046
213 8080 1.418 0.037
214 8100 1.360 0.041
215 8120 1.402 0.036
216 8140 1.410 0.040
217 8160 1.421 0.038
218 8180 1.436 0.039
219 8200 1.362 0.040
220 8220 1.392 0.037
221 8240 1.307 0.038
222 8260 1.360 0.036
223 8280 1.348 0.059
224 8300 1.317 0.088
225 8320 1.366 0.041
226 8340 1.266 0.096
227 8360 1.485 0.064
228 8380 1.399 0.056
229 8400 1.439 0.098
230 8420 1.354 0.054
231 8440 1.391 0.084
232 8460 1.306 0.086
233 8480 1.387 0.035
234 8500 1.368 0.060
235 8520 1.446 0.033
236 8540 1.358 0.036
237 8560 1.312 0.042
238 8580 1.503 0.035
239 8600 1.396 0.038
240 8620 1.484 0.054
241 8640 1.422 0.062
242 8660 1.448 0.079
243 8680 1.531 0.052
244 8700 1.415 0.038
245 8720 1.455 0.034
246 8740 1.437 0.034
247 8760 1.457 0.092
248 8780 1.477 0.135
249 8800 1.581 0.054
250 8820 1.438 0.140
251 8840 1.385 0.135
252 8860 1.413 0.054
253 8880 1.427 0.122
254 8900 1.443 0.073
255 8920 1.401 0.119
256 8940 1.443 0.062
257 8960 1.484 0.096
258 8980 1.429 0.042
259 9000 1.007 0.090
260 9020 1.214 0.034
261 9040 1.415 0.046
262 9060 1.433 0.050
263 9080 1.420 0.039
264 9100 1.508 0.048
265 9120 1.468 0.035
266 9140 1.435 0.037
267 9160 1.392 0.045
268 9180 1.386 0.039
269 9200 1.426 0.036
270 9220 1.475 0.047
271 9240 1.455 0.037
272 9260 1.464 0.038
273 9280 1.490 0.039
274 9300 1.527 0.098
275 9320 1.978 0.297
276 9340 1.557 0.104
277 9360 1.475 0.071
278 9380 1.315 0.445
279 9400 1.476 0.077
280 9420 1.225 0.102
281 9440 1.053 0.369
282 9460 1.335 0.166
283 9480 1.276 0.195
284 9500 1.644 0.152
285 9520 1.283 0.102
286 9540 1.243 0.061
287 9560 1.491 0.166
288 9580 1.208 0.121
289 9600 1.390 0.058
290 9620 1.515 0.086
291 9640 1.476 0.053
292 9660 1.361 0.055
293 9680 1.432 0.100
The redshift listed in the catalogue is 0.528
